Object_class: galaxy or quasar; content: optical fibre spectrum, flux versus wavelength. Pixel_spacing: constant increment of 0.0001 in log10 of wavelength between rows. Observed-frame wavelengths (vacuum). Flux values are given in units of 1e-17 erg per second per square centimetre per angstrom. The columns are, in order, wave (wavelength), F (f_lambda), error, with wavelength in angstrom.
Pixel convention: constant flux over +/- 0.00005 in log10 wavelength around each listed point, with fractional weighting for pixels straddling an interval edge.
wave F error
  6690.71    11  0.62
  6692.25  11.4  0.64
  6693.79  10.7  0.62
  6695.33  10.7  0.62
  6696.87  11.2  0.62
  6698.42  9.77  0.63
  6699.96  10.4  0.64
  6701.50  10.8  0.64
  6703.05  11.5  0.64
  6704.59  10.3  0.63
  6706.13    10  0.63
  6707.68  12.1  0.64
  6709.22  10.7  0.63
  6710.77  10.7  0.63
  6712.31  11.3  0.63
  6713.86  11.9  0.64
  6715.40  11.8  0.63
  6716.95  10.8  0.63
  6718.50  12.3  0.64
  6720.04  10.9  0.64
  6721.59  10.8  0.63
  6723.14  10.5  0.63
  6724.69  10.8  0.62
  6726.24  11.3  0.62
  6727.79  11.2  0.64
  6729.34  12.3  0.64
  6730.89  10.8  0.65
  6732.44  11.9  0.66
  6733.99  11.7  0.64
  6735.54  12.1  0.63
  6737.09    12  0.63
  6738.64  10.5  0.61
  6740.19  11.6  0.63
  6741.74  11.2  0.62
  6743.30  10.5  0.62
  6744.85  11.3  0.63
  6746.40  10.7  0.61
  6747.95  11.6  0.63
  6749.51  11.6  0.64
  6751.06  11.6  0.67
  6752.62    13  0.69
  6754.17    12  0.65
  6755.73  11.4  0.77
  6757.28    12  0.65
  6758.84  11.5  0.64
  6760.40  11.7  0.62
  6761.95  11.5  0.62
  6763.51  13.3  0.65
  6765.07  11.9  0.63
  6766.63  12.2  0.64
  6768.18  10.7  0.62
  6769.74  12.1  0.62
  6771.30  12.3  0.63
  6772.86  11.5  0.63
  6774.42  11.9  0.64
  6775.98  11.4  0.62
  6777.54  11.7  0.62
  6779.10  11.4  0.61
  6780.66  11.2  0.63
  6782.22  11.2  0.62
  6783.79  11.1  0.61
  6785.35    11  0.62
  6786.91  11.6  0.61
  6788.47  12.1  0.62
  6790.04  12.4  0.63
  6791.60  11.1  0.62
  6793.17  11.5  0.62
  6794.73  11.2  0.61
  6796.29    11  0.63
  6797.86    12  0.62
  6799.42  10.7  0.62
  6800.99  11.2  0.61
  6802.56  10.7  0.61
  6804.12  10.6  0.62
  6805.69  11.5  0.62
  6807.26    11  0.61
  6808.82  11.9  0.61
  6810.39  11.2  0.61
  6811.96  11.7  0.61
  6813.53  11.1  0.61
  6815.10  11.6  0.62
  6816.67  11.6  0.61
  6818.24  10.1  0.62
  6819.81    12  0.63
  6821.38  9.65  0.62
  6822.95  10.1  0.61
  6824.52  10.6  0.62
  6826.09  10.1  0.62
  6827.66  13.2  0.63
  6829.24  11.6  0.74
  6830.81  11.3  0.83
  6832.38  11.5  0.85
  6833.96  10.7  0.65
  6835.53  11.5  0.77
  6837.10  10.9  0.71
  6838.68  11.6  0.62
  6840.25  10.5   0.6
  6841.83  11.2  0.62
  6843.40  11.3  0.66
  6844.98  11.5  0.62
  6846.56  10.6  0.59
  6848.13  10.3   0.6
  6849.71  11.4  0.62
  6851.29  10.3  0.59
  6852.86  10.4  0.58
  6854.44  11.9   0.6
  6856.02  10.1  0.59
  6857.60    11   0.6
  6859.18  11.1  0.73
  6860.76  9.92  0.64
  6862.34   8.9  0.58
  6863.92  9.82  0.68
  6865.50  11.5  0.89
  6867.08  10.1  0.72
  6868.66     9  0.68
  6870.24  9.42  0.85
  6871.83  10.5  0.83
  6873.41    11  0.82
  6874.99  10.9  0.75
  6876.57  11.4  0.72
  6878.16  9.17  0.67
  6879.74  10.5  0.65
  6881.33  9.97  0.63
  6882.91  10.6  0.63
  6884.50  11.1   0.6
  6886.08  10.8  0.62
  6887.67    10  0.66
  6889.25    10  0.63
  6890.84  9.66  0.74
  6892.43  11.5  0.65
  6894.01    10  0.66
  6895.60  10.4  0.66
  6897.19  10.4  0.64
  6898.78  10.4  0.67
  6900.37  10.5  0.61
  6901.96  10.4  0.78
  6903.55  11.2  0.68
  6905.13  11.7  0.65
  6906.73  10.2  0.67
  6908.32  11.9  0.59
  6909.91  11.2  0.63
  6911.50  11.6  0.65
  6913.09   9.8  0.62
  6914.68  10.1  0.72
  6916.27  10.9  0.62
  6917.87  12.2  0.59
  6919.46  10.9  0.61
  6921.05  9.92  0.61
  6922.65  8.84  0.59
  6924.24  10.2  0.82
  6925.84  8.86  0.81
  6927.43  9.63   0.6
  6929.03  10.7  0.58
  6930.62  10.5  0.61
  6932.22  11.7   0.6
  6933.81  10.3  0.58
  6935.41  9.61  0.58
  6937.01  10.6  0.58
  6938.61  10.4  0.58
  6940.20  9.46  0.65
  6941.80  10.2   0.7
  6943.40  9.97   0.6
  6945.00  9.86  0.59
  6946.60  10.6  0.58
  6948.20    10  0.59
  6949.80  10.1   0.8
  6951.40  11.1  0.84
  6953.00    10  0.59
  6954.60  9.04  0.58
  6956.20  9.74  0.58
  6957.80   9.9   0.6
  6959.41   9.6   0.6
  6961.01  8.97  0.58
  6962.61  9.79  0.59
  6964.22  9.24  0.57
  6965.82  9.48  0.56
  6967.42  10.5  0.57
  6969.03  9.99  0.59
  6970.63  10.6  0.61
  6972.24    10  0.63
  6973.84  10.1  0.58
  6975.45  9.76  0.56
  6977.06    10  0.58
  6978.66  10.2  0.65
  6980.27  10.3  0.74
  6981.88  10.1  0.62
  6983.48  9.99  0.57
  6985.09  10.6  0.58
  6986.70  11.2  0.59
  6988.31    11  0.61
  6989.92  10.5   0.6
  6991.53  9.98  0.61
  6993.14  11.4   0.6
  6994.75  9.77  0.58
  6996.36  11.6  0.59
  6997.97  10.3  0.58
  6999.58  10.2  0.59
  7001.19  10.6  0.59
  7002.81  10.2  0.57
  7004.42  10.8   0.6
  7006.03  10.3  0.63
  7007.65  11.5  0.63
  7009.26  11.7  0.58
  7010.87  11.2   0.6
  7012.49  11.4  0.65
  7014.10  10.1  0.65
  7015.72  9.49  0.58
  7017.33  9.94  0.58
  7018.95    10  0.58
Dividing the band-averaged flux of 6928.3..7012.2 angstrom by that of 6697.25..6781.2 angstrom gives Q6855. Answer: 0.9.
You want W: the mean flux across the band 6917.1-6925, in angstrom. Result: 10.4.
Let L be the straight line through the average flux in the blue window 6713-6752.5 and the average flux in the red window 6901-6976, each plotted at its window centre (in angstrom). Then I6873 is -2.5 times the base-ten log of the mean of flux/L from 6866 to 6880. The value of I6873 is 0.04 mag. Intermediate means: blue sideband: 11.4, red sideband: 10.2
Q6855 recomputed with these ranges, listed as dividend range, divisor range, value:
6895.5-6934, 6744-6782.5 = 0.90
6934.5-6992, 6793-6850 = 0.90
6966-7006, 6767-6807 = 0.91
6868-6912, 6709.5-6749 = 0.93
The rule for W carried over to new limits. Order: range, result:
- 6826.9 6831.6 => 12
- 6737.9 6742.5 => 11.1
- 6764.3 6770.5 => 11.7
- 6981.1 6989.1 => 10.6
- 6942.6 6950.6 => 10.1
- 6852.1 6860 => 10.9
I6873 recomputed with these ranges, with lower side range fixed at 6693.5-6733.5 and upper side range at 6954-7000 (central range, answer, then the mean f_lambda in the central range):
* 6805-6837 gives -0.05 mag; 11.2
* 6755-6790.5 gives -0.08 mag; 11.7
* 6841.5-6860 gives -0.03 mag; 10.9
